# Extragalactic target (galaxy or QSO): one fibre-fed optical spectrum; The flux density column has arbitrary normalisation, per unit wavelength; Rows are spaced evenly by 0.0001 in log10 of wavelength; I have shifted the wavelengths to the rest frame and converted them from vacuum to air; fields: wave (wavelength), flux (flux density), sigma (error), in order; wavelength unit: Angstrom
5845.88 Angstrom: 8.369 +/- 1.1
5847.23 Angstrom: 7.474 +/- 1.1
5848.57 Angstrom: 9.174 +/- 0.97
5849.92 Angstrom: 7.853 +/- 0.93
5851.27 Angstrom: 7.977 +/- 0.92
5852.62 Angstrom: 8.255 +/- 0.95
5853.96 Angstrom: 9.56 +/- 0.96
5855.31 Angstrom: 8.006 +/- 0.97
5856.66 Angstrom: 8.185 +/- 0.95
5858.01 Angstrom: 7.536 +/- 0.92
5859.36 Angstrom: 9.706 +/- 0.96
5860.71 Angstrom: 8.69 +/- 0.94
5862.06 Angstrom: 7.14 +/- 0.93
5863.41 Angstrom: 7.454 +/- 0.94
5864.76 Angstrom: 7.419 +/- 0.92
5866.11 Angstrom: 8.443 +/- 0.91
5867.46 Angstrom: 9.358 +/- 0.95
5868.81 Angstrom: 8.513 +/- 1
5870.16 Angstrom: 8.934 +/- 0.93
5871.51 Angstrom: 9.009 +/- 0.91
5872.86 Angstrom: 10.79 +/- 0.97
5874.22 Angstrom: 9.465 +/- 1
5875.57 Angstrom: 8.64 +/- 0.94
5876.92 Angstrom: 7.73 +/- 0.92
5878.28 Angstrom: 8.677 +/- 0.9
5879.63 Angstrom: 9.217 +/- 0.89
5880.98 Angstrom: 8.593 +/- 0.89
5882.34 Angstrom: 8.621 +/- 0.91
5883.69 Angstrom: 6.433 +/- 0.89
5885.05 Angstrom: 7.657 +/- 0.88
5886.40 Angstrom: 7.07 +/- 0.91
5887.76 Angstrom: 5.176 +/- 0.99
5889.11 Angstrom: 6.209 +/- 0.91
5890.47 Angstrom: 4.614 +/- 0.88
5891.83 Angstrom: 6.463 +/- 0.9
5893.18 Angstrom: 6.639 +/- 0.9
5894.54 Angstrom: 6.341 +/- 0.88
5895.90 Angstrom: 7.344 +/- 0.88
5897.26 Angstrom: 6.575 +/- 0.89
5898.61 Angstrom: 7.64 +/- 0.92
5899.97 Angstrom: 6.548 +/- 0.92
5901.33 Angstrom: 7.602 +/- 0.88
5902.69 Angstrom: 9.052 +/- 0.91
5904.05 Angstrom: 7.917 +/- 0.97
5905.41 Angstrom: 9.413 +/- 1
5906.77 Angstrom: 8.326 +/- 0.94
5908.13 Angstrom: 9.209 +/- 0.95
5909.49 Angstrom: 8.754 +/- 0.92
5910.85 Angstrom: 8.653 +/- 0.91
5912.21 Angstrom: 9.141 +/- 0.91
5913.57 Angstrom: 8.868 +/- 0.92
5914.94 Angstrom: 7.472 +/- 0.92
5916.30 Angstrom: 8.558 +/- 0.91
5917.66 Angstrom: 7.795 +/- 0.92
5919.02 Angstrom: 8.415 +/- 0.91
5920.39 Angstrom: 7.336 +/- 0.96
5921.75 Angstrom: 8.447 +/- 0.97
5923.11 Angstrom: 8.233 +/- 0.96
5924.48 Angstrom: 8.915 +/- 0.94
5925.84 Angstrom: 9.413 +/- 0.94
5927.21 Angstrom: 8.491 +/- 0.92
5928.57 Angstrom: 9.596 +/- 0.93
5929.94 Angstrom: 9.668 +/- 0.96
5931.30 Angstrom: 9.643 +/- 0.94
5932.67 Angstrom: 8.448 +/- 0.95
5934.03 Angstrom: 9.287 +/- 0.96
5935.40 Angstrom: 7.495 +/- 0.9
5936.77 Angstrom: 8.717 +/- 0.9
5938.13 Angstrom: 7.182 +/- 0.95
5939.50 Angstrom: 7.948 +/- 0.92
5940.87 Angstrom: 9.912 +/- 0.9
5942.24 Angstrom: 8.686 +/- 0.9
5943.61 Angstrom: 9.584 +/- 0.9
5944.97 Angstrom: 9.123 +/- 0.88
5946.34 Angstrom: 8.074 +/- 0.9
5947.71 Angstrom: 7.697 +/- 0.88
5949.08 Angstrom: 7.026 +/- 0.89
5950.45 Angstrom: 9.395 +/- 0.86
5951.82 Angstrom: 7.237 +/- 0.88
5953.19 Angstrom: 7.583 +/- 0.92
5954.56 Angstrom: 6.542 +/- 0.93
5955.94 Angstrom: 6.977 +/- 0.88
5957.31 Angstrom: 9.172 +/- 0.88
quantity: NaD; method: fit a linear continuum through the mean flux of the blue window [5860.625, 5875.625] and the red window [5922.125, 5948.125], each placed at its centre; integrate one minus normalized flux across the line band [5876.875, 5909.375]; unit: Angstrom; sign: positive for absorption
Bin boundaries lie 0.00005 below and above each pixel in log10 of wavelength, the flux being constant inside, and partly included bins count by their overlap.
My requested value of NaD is 4.5 Angstrom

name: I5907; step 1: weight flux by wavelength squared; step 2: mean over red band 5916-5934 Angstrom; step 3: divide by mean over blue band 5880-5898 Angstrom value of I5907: 1.30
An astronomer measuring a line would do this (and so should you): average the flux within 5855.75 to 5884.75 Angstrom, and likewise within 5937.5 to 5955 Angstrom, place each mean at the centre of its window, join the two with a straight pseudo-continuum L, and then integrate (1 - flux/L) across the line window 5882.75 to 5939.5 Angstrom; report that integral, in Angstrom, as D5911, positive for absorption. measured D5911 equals 2.6 Angstrom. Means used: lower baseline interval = 8.49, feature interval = 7.93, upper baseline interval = 8.18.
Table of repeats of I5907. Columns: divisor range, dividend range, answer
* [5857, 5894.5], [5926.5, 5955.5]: 1.09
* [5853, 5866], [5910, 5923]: 1.03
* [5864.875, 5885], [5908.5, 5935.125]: 1.02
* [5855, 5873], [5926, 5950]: 1.05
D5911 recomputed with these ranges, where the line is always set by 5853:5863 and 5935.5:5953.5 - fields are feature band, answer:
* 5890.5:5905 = 2.1 Angstrom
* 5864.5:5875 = -0.9 Angstrom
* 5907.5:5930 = -0.8 Angstrom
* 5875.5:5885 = 0.2 Angstrom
